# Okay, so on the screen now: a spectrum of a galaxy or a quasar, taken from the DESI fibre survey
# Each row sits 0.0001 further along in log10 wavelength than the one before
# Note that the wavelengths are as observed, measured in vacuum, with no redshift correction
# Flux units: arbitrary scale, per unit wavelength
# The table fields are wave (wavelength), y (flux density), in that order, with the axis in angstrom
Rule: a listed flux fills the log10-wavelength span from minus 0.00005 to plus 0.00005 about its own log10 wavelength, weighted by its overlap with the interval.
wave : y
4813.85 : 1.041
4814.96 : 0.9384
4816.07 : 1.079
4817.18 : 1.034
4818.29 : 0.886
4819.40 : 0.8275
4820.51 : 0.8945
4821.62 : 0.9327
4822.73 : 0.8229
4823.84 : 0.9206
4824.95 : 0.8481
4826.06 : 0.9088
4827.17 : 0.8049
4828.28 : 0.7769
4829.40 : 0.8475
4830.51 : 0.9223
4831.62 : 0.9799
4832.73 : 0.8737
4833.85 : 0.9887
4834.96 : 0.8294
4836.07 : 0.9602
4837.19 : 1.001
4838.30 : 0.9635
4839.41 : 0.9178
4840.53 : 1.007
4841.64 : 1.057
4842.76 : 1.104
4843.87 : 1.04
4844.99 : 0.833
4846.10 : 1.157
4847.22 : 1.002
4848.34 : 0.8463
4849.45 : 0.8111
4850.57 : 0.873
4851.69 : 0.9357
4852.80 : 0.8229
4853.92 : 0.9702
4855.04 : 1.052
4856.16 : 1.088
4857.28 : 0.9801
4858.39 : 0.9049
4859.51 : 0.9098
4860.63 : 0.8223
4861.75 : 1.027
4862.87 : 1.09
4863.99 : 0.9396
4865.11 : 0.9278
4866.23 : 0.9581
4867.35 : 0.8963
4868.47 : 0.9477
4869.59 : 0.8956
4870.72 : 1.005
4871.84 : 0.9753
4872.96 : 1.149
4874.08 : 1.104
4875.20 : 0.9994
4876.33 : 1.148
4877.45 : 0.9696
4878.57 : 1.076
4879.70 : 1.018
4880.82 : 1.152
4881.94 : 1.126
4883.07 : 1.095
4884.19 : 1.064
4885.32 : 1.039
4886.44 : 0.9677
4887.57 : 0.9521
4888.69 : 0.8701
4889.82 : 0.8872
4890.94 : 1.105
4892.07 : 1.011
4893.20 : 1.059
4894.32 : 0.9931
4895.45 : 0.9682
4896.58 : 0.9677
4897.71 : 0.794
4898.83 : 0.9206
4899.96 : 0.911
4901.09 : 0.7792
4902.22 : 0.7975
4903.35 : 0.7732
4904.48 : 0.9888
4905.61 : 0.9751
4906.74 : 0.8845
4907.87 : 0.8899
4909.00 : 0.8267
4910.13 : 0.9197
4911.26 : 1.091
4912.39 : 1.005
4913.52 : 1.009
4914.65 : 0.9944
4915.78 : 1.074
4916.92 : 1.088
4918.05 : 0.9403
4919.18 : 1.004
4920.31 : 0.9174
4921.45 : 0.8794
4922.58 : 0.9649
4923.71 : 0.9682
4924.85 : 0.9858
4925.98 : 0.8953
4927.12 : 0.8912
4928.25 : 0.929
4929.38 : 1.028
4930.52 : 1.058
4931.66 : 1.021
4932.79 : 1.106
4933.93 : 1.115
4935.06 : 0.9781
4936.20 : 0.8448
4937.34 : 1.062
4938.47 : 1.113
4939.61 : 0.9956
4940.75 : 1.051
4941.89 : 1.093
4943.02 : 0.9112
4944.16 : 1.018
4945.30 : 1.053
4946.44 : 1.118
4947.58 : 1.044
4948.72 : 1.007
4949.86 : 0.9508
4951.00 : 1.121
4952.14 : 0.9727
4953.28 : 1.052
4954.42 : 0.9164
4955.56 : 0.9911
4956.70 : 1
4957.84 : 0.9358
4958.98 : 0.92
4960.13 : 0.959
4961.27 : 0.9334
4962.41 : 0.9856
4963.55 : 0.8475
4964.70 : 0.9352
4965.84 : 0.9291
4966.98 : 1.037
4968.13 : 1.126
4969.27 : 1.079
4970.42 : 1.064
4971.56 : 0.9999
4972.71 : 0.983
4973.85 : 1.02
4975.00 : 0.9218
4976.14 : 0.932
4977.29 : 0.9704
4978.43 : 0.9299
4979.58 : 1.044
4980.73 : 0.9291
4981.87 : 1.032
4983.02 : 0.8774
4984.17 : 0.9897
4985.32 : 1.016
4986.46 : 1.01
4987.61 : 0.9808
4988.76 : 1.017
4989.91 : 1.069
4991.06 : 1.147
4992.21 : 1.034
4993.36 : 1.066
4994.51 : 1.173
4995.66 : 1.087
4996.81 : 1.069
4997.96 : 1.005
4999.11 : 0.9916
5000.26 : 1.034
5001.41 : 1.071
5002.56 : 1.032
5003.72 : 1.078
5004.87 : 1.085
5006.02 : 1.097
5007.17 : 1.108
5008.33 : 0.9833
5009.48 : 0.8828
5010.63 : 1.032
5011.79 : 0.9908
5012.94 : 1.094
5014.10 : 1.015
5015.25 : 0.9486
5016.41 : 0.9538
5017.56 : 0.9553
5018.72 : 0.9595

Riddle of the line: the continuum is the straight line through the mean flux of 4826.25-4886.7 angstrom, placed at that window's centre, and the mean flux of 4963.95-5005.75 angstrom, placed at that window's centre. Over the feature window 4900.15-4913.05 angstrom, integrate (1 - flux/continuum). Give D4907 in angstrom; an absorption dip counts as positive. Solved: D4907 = 1.2 angstrom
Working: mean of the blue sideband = 0.975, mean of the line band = 0.904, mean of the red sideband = 1.02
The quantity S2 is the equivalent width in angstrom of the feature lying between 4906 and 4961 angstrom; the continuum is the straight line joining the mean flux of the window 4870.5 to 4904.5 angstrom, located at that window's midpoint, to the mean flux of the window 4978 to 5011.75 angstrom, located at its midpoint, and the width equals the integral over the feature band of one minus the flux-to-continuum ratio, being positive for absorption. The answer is 0.8 angstrom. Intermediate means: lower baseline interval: 0.989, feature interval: 0.991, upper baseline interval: 1.03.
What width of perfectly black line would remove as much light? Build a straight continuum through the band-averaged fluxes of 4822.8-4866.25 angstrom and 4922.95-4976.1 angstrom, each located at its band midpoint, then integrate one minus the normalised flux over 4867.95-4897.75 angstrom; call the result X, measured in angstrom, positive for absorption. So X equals -1.7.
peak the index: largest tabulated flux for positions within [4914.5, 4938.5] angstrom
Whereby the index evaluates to 1.115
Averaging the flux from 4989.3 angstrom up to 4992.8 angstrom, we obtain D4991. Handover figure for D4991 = 1.08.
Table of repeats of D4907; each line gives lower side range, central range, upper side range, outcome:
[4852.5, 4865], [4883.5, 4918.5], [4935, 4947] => 1.5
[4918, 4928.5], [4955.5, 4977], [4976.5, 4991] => 0.0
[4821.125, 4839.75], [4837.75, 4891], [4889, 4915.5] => -4.1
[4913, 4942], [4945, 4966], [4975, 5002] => 0.5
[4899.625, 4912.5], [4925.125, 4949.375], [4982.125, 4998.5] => -1.6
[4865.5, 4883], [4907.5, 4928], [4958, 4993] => 1.0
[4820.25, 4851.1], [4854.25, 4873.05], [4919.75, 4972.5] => -0.5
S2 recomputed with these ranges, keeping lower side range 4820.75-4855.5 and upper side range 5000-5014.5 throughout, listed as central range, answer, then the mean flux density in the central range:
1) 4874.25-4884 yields -1.2 angstrom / 1.07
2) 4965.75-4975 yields -0.1 angstrom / 1.03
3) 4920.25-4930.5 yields 0.4 angstrom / 0.947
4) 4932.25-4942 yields -0.4 angstrom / 1.04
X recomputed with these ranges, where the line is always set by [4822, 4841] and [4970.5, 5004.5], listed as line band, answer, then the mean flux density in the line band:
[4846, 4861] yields -0.26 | 0.936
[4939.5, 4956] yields -0.52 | 1.02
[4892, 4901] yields 0.10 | 0.941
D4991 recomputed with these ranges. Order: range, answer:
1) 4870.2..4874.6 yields 1.06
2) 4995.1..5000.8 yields 1.04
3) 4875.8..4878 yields 1.06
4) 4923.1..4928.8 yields 0.934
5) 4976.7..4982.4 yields 0.981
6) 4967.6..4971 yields 1.09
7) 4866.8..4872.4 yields 0.943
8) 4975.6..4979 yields 0.945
